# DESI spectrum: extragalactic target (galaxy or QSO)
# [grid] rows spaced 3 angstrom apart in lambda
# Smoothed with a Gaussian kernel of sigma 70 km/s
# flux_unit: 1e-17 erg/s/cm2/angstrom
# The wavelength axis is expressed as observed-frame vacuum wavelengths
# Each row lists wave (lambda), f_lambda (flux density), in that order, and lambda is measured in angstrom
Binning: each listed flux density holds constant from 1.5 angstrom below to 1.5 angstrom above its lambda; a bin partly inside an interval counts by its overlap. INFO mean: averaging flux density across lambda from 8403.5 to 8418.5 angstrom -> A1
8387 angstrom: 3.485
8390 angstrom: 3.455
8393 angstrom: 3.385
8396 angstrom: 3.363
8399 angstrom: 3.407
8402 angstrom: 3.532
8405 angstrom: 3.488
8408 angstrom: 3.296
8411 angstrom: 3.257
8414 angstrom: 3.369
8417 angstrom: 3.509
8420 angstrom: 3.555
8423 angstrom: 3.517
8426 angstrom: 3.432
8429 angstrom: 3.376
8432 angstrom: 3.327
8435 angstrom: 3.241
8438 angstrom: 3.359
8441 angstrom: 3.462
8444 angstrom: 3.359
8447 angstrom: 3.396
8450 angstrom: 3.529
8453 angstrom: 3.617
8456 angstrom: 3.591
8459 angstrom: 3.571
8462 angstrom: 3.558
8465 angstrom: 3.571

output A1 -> 3.38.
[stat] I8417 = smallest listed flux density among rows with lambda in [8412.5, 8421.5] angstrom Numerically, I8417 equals 3.369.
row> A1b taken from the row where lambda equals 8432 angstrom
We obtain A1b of 3.327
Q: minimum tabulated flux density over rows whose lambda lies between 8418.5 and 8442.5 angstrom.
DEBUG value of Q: 3.241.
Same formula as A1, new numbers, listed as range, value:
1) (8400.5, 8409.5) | 3.44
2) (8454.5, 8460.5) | 3.58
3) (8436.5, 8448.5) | 3.39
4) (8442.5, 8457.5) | 3.5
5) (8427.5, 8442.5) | 3.35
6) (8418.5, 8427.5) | 3.5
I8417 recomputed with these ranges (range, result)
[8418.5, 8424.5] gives 3.517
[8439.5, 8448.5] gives 3.359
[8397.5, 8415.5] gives 3.257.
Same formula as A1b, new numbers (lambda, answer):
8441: 3.462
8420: 3.555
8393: 3.385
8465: 3.571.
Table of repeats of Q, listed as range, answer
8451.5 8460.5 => 3.571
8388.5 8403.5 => 3.363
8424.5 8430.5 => 3.376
